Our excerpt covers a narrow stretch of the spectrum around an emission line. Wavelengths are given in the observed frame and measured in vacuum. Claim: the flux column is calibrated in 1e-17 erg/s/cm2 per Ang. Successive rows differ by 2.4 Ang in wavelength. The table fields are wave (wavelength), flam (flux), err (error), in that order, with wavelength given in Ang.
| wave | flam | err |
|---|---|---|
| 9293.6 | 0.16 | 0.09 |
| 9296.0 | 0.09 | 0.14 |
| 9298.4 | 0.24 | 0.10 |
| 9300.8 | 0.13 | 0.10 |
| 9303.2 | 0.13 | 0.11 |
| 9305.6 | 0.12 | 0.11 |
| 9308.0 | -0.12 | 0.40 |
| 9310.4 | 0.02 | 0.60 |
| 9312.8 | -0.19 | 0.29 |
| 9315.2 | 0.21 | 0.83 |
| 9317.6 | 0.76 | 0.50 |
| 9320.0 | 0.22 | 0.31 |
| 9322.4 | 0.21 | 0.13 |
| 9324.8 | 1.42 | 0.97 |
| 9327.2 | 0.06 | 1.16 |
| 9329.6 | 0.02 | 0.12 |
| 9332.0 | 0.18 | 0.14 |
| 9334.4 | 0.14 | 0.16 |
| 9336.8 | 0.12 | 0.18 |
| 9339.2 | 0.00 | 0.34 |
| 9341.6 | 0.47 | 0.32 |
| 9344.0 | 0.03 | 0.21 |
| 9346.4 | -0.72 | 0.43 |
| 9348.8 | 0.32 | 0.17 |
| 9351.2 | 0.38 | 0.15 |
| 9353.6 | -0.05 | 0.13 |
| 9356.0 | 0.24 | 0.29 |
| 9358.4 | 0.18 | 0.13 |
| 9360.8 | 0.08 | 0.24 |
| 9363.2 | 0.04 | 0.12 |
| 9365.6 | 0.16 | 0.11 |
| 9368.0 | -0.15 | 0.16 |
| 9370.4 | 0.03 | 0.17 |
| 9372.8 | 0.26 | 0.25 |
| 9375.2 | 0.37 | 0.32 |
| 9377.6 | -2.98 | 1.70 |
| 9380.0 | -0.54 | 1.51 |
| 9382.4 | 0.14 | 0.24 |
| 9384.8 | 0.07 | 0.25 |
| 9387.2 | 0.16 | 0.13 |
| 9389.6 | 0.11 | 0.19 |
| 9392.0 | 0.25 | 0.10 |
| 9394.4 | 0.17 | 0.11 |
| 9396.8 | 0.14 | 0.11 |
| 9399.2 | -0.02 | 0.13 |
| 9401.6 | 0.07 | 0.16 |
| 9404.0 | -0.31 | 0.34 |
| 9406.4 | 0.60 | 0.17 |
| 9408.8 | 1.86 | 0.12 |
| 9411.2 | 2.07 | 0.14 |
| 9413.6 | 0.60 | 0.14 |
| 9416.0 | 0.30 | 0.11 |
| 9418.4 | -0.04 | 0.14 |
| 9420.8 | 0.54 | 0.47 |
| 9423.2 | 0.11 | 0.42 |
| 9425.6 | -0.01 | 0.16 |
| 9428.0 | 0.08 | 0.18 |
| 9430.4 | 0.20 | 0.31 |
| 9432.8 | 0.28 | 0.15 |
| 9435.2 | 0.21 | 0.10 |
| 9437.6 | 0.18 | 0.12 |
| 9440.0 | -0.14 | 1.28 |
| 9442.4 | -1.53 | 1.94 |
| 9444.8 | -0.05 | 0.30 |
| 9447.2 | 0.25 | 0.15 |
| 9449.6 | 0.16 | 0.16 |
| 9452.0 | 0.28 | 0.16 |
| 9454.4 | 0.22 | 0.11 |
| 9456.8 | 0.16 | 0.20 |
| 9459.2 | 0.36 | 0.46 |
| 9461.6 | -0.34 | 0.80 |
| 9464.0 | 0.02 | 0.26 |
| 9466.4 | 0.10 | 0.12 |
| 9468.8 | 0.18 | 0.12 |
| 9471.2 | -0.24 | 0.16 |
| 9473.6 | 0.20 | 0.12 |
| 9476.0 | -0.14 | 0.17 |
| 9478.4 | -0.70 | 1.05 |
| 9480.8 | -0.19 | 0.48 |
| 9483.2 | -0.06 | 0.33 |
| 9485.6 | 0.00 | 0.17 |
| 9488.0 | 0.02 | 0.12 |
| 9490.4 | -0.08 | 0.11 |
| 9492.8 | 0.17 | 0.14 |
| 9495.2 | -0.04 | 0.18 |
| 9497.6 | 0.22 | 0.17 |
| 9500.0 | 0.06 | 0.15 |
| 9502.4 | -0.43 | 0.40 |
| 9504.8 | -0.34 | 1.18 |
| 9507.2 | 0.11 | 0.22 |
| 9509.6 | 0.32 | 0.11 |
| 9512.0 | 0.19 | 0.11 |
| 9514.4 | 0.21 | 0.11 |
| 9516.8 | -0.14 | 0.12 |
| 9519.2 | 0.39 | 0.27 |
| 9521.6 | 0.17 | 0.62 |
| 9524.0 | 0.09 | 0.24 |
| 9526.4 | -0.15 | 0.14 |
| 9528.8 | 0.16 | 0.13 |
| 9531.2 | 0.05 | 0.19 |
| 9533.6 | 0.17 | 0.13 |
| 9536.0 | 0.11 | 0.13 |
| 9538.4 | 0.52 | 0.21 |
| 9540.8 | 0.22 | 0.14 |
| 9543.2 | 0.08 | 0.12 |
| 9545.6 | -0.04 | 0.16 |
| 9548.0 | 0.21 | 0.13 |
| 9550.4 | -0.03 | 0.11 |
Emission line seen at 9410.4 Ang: H-beta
